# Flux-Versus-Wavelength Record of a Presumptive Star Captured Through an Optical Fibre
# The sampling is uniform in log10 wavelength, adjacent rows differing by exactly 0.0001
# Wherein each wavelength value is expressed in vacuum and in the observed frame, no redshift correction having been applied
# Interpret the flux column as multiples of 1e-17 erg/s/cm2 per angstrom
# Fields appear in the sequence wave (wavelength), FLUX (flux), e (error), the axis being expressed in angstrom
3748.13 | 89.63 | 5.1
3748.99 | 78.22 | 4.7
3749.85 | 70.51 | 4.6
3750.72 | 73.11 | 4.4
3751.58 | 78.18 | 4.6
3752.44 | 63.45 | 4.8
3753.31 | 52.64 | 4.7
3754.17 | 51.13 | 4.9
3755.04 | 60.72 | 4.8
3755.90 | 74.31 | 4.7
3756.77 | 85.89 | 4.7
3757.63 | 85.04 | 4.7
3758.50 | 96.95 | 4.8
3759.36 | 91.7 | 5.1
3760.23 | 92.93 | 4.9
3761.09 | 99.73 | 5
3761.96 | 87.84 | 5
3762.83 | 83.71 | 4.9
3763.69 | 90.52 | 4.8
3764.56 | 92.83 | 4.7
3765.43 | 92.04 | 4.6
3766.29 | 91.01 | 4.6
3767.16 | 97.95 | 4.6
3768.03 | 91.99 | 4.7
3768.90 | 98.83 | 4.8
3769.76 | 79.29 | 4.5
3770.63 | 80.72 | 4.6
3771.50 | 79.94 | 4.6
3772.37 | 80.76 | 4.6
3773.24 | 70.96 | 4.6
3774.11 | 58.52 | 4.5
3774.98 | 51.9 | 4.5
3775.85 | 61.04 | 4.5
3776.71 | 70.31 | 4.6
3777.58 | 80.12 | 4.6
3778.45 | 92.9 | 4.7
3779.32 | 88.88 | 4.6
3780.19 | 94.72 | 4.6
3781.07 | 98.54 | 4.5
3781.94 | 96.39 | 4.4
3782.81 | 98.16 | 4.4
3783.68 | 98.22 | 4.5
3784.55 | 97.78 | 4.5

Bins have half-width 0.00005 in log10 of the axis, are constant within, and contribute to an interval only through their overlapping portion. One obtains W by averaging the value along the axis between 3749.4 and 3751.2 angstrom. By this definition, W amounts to 72.1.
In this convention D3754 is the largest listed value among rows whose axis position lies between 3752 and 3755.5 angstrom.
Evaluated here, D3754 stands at 63.45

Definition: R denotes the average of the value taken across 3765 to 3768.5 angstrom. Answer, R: 93.3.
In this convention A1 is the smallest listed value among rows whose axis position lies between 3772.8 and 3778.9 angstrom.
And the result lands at 51.9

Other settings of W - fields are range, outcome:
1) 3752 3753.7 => 58.3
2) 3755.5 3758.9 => 85.4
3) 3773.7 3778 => 64.5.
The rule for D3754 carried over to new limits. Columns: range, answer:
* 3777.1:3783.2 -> 98.54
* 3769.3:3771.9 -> 80.72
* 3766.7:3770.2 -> 98.83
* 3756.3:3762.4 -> 99.73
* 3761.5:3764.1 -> 90.52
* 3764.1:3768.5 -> 97.95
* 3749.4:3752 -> 78.18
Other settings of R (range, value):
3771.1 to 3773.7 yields 76.9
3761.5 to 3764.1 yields 87.4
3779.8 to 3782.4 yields 96.3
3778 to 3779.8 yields 90.9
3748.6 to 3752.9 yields 72.5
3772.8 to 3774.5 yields 64.9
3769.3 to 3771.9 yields 80.4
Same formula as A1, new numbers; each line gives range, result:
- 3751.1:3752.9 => 63.45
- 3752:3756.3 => 51.13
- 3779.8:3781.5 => 94.72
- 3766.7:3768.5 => 91.99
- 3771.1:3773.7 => 70.96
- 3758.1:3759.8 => 91.7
